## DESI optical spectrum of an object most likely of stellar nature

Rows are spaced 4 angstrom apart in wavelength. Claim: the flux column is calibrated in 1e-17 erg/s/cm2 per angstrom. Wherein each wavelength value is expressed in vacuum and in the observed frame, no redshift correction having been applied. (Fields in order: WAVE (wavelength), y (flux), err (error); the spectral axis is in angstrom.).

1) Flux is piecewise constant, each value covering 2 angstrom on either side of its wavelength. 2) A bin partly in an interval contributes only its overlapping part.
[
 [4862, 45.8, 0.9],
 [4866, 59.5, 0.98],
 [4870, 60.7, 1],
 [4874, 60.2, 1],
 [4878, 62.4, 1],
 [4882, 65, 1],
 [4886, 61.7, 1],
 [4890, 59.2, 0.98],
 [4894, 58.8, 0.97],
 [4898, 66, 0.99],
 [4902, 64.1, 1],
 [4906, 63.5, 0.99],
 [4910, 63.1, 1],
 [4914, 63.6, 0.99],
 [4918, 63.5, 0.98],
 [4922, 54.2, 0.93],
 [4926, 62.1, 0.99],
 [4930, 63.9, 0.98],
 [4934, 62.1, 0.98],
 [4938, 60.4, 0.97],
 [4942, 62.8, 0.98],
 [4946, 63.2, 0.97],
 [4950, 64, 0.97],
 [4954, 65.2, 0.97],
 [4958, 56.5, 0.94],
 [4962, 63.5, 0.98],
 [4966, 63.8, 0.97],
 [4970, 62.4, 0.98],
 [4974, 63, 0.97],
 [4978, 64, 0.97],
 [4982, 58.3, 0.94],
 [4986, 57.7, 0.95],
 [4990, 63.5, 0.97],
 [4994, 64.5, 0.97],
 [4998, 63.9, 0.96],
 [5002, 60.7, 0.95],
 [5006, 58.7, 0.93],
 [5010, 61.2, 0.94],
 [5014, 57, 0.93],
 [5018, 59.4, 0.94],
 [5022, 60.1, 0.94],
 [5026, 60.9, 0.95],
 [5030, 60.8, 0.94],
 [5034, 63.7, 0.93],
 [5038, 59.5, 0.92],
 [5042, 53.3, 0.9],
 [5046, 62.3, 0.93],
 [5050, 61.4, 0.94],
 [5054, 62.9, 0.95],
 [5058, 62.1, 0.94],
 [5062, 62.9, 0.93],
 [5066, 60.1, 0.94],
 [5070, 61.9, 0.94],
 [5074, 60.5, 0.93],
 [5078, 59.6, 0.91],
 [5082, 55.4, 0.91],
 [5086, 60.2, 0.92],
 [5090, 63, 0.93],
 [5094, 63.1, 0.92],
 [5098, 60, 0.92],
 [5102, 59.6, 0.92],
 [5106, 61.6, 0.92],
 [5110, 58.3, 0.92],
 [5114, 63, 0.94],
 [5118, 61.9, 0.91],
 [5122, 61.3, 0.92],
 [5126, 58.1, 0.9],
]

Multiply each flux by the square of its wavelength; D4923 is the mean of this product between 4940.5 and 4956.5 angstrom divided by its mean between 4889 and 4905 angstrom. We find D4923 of 1.04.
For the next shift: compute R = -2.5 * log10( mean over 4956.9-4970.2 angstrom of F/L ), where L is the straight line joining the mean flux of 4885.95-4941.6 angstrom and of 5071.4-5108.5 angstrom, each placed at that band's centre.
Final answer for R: -0.01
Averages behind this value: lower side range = 61.9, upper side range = 60.3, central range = 61.8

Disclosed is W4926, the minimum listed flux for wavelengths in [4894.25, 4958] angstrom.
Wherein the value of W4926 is 54.2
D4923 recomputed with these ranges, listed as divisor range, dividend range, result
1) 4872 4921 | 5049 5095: 1.05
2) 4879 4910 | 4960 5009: 1.03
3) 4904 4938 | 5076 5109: 1.04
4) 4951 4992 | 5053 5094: 1.03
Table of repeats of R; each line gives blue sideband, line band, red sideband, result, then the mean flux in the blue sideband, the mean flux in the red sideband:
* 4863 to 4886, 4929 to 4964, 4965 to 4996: -0.011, 60.9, 62.1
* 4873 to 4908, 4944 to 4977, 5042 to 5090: -0.018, 62.4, 60.6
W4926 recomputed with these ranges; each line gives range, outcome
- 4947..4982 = 56.5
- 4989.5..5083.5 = 53.3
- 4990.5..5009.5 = 58.7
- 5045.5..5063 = 61.4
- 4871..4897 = 58.8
